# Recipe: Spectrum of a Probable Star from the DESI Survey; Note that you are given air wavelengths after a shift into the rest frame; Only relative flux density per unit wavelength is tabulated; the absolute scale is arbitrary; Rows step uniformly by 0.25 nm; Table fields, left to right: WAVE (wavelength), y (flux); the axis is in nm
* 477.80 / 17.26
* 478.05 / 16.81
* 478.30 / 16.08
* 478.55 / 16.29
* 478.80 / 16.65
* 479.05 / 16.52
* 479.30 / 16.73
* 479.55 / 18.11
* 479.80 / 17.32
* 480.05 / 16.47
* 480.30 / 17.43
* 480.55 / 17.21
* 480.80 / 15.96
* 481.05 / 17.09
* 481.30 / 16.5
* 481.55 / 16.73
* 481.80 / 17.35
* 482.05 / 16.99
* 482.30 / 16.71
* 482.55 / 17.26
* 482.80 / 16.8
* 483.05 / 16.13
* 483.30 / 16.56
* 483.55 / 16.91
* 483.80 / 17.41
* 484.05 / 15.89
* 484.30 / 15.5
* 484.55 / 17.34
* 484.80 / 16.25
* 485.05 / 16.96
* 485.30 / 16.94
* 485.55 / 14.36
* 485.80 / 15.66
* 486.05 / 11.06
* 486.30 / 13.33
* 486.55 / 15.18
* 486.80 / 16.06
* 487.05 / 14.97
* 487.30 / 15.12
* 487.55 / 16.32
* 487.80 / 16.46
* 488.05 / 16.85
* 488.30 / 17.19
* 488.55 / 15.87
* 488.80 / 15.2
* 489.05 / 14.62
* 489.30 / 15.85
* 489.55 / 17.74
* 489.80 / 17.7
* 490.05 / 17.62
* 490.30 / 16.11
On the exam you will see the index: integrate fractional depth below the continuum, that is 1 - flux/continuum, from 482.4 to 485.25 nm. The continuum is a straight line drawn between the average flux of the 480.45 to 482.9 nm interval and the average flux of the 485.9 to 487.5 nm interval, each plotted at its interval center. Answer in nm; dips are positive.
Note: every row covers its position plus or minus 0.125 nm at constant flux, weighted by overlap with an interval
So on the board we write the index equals -0.15 nm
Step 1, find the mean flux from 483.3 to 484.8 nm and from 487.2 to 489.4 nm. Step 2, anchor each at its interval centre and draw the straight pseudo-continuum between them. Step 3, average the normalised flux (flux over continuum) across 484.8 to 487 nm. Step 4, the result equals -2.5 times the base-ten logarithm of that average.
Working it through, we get 0.09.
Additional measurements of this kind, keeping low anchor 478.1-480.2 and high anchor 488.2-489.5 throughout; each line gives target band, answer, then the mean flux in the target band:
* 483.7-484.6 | -0.01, 16.4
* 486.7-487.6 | 0.03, 15.5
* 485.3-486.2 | 0.14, 14.1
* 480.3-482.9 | -0.02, 16.9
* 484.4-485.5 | -0.03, 16.7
